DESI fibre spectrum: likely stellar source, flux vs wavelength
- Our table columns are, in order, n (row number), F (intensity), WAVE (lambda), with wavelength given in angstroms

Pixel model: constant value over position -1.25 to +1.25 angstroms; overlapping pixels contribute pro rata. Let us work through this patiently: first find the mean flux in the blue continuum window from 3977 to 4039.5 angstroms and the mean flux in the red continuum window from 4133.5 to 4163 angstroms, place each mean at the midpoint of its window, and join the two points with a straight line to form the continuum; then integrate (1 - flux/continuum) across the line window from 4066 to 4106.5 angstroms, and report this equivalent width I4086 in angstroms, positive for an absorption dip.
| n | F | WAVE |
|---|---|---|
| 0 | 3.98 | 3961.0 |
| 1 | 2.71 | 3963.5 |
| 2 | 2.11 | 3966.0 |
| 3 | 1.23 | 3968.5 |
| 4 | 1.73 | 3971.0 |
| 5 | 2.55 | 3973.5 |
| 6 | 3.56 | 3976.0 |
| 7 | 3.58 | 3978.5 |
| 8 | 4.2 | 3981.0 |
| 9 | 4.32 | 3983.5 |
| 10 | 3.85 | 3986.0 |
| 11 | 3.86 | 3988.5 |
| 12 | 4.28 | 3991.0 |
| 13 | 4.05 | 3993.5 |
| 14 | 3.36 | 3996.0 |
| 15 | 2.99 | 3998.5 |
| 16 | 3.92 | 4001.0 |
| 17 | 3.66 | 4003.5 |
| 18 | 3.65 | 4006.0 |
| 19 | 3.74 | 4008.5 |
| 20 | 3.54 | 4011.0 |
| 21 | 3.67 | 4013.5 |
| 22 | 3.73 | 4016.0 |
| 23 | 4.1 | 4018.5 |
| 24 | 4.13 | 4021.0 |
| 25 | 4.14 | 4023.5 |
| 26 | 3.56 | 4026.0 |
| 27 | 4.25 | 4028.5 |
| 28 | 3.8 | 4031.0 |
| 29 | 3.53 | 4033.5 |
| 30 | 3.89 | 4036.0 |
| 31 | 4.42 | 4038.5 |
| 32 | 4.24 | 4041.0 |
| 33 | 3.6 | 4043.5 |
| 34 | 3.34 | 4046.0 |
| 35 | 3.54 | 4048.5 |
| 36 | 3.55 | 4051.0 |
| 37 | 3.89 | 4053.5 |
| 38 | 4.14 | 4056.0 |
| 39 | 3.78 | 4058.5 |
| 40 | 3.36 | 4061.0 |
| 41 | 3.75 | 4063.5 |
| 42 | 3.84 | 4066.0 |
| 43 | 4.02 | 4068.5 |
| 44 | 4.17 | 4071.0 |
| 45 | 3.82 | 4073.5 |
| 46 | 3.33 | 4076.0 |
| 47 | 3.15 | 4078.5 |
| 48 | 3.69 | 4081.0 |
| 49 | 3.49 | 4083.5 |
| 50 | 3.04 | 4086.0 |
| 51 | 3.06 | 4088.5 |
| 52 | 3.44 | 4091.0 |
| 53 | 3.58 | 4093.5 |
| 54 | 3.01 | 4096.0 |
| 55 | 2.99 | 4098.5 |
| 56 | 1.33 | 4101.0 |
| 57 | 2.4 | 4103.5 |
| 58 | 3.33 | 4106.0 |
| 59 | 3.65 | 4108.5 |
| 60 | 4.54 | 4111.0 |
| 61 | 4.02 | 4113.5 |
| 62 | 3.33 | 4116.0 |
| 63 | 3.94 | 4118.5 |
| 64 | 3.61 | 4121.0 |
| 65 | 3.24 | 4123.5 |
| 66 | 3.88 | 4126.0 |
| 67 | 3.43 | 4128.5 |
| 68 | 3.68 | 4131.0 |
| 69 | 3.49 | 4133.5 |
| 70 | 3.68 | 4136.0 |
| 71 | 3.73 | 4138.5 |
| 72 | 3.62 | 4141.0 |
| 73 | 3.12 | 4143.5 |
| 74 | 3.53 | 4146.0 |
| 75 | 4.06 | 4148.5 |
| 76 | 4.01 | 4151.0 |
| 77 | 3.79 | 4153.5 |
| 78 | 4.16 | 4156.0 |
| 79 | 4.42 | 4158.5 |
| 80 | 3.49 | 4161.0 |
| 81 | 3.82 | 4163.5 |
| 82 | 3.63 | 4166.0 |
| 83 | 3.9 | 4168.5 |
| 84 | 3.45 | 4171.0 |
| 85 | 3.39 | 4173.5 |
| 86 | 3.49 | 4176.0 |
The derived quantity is 5.8 angstroms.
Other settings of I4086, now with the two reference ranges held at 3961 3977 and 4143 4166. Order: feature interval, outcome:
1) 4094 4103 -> 2.3 angstroms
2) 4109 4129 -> -1.1 angstroms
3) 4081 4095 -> -0.1 angstroms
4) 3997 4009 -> -4.0 angstroms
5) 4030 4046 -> -5.0 angstroms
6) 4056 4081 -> -4.2 angstroms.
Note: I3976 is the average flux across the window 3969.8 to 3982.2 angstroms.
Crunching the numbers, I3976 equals 3.13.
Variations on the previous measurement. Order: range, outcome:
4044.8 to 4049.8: 3.44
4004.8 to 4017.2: 3.67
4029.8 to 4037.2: 3.74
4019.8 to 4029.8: 4.02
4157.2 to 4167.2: 3.84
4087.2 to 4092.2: 3.25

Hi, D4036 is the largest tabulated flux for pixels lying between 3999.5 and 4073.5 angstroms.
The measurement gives 4.42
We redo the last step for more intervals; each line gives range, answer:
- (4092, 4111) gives 4.54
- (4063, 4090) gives 4.17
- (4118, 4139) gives 3.94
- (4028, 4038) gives 4.25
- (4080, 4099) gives 3.69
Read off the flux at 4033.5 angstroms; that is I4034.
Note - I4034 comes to 3.53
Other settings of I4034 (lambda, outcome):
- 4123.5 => 3.24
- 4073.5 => 3.82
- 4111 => 4.54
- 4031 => 3.8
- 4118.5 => 3.94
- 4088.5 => 3.06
